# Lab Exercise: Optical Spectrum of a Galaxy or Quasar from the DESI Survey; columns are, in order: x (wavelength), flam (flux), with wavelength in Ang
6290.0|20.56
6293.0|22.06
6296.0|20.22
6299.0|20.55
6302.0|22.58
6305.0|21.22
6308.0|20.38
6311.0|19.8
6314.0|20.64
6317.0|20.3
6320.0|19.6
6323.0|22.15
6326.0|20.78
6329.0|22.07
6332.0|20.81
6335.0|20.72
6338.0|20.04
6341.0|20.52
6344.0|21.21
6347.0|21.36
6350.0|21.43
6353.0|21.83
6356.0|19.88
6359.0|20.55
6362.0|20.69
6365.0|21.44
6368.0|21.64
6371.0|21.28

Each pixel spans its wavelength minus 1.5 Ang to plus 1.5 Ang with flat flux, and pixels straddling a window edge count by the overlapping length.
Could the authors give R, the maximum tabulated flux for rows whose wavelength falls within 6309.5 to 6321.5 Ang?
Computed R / 20.64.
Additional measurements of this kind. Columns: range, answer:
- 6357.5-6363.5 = 20.69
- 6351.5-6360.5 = 21.83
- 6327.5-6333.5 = 22.07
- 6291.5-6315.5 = 22.58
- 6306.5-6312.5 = 20.38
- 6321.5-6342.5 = 22.15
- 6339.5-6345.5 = 21.21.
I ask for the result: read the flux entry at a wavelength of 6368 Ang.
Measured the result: 21.64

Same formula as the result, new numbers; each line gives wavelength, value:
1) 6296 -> 20.22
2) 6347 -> 21.36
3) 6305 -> 21.22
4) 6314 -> 20.64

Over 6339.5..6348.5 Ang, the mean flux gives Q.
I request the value 21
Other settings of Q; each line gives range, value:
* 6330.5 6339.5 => 20.5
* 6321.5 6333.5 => 21.5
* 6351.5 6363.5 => 20.7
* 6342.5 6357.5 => 21.1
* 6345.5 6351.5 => 21.4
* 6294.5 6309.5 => 21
